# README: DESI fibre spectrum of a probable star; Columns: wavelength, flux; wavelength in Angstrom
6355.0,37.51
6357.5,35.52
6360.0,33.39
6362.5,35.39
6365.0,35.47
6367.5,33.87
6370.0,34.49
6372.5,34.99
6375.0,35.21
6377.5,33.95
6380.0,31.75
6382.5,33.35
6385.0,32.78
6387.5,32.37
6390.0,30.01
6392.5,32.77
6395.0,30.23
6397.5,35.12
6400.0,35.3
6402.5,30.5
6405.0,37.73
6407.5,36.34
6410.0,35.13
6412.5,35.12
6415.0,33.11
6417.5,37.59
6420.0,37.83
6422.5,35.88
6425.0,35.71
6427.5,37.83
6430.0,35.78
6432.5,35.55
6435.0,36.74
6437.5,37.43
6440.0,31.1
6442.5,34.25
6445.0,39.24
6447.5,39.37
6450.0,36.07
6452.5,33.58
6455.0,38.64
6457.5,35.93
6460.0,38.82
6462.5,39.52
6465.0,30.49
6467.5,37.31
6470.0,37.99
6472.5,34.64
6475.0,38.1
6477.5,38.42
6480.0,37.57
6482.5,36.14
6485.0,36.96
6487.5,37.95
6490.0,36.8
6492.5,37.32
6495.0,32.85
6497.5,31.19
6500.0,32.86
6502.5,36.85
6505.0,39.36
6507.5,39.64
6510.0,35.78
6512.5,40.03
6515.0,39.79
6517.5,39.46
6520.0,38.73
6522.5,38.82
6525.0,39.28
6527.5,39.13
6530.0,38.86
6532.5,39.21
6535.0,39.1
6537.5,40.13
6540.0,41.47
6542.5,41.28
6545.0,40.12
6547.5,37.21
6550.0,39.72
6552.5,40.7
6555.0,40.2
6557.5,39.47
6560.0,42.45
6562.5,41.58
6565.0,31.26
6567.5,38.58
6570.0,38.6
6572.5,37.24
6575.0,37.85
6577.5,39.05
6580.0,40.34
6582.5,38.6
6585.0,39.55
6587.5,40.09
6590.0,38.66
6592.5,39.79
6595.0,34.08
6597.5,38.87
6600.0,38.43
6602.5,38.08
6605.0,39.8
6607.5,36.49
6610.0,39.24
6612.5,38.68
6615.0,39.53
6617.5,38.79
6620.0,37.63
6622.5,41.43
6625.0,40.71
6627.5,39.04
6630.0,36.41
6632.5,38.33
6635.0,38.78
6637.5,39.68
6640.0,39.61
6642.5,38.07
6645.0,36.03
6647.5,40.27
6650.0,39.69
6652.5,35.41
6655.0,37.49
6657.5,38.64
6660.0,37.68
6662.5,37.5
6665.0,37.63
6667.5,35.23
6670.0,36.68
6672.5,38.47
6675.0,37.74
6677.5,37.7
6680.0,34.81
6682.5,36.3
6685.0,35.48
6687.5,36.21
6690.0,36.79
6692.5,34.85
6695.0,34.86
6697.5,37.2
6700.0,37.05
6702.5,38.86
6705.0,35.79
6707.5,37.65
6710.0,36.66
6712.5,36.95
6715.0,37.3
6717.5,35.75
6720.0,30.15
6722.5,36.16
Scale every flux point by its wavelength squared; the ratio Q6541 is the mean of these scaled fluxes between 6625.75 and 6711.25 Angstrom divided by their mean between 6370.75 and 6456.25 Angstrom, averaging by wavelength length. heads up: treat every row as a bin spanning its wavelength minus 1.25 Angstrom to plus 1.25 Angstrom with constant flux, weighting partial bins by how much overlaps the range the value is 1.15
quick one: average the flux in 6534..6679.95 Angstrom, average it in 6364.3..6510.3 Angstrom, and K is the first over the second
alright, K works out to 1.09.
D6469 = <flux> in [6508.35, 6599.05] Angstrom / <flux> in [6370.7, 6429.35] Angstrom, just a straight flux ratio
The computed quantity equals 1.1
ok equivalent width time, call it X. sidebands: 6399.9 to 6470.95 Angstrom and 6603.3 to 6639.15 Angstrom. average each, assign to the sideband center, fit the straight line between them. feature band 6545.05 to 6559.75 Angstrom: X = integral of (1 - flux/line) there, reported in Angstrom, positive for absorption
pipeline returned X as -0.73 Angstrom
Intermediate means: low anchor 36.1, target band 39.7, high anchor 38.9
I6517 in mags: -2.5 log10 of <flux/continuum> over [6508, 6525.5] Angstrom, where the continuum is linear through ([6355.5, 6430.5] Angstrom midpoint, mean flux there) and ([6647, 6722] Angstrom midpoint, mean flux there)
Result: -0.10 mag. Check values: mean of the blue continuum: 34.5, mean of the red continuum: 36.7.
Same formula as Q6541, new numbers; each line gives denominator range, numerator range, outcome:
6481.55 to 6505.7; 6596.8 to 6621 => 1.12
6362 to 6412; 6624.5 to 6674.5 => 1.22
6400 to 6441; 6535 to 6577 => 1.15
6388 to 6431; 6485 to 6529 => 1.11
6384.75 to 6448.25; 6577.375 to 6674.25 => 1.17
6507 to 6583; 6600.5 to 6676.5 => 1.01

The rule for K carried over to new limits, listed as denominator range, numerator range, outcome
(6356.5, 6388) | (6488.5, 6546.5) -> 1.12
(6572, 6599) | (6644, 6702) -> 0.96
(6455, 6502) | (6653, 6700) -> 1.01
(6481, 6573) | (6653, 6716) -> 0.96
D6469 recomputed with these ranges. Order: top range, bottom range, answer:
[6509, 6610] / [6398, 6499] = 1.08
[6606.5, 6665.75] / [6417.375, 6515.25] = 1.05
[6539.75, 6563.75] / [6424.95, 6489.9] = 1.10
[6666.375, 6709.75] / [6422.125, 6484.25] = 1.00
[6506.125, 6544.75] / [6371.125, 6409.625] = 1.17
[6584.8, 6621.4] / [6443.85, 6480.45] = 1.04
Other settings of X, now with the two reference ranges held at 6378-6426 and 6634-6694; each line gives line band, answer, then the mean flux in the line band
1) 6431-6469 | -1.71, 36.3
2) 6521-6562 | -4.58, 39.8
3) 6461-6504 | -1.20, 36.1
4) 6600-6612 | -0.59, 38.4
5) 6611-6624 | -0.87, 39.2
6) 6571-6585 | -0.93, 38.7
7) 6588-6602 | -0.61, 38.1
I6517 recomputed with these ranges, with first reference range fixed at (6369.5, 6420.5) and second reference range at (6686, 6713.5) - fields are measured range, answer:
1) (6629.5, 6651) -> -0.07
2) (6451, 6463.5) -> -0.08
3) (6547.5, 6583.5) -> -0.10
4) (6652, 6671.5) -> -0.02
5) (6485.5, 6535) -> -0.08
